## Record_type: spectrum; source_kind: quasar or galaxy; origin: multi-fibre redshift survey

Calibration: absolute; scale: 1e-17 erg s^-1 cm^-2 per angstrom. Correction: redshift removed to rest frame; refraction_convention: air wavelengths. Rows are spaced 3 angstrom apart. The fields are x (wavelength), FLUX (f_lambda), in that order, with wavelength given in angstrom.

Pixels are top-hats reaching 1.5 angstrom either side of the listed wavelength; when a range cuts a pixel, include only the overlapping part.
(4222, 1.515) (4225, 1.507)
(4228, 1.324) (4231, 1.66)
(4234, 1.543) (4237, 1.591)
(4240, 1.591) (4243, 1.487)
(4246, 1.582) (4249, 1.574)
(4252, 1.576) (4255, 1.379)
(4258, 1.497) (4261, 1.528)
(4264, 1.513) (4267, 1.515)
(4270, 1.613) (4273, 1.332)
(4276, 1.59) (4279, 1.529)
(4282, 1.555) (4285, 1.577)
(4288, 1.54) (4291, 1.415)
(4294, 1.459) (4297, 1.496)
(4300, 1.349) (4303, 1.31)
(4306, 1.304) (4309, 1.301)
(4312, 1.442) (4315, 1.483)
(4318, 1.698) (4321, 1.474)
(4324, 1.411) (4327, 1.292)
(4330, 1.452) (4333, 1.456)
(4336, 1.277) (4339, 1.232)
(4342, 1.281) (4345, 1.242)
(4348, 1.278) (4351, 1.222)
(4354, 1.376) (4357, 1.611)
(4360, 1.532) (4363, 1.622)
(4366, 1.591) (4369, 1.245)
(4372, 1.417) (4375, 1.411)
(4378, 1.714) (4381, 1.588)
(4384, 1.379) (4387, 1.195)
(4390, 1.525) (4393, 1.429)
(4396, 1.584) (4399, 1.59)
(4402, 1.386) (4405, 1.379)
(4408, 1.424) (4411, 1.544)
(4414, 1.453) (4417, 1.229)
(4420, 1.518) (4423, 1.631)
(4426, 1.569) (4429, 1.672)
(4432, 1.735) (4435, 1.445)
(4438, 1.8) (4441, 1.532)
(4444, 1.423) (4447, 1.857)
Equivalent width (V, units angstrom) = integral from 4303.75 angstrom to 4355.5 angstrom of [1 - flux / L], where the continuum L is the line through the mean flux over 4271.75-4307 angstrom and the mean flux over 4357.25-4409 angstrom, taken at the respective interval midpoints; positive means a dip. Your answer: 3.5 angstrom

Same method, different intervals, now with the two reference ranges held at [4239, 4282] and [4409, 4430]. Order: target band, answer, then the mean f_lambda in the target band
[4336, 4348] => 2.0 angstrom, 1.26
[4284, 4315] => 2.0 angstrom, 1.42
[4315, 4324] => -0.1 angstrom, 1.54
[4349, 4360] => 0.7 angstrom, 1.41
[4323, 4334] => 0.9 angstrom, 1.4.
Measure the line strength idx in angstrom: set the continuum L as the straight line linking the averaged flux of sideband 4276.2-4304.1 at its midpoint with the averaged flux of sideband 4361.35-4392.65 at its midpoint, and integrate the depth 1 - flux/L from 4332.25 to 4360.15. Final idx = 2.5 angstrom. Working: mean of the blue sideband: 1.48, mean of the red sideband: 1.47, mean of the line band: 1.34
